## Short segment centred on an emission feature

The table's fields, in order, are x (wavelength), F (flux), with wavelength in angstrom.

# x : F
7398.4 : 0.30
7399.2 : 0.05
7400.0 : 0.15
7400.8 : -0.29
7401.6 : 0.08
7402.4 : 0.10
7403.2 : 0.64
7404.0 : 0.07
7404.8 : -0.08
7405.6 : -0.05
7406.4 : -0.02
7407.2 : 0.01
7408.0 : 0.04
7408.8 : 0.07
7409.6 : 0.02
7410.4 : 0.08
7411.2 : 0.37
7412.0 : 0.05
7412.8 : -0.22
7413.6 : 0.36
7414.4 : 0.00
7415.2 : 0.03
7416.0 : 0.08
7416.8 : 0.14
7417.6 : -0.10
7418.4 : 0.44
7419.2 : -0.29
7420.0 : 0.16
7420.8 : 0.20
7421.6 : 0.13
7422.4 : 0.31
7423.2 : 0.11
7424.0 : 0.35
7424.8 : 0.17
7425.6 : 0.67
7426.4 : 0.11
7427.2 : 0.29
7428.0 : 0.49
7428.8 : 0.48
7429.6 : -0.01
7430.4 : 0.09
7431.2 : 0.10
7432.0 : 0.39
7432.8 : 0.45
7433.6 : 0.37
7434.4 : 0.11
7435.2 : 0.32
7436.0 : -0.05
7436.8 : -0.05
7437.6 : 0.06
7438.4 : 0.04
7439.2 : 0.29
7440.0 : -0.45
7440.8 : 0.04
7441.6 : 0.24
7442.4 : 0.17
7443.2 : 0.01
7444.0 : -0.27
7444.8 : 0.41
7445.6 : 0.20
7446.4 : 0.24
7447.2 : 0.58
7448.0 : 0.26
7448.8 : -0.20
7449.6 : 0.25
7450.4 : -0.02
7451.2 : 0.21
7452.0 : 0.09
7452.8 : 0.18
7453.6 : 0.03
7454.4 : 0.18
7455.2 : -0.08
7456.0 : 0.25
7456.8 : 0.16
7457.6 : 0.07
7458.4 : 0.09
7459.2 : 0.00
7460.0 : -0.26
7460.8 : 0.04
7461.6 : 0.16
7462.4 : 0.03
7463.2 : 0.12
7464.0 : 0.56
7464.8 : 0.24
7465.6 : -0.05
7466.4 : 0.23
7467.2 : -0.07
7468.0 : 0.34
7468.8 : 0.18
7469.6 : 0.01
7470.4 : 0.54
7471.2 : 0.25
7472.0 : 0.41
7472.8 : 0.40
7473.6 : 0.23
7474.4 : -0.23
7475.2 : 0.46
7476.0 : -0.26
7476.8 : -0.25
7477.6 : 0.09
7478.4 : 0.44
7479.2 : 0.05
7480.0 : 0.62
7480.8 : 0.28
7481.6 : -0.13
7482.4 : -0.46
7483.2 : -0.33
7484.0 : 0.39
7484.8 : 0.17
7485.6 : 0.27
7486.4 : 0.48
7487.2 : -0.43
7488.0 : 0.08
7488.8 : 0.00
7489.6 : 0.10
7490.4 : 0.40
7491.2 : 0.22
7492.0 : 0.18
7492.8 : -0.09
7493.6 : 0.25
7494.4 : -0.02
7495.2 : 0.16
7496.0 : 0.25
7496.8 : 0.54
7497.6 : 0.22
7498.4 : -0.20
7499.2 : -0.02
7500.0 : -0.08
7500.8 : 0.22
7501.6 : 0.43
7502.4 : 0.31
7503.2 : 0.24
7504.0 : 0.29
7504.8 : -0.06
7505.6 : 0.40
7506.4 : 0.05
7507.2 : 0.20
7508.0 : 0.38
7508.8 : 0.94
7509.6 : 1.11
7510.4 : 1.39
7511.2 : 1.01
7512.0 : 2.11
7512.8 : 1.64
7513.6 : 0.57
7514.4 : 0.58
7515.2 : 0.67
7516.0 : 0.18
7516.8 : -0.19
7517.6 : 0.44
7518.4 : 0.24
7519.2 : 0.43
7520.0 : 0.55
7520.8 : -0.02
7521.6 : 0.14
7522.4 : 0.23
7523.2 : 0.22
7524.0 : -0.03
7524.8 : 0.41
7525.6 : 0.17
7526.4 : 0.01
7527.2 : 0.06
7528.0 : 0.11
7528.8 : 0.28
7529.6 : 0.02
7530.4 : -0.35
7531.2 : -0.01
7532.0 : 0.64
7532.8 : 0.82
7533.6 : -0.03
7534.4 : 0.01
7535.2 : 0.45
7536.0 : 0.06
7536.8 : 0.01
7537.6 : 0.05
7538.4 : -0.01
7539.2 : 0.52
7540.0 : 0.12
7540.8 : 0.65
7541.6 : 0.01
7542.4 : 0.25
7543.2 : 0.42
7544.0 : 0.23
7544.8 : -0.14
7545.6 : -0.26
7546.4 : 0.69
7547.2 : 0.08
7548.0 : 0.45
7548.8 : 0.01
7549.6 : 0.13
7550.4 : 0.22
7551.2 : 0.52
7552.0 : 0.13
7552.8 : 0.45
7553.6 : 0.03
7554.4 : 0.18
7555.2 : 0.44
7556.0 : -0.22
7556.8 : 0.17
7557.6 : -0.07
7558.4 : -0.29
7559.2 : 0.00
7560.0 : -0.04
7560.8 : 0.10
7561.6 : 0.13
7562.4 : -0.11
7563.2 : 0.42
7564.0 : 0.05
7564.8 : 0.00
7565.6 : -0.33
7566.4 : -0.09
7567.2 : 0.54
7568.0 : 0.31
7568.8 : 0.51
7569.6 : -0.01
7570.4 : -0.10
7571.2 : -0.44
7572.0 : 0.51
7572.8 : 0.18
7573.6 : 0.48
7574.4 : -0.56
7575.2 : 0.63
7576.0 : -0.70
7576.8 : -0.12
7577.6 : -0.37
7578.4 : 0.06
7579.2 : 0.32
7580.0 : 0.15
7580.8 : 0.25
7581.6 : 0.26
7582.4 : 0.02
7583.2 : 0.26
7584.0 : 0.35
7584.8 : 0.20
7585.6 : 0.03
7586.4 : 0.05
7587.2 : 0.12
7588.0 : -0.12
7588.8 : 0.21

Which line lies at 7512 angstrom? H-gamma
